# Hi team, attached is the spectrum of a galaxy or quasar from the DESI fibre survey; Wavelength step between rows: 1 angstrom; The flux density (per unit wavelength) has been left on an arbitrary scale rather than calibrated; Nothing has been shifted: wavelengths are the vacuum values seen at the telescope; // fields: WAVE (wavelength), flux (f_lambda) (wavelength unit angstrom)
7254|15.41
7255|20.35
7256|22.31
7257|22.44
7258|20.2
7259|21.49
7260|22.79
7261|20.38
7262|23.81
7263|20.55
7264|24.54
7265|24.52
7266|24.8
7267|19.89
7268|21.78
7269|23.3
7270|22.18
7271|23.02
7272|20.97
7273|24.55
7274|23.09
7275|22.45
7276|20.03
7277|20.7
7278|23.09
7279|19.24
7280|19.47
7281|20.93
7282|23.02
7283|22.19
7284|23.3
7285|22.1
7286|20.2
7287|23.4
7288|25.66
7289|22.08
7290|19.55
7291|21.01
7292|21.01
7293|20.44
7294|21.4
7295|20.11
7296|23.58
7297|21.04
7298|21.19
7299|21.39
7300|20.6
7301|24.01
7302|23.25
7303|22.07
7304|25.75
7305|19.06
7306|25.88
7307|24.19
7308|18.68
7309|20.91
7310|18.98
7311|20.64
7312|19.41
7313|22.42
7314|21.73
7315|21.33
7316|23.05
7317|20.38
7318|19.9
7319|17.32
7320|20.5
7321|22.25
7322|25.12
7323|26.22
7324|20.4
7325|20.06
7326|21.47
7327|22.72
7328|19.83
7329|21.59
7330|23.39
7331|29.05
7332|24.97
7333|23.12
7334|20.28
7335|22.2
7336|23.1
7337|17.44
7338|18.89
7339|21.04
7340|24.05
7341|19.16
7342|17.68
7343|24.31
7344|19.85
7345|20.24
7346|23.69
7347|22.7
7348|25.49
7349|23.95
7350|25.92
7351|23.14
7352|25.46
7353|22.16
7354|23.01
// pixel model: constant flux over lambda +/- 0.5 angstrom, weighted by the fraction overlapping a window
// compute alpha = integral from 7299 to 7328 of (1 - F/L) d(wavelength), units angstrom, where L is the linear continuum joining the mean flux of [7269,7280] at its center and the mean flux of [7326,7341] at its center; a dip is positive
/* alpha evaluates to 0.5 angstrom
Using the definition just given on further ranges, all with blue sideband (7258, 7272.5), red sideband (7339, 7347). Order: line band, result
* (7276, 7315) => 0.56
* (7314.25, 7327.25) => 0.04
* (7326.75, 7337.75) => -0.48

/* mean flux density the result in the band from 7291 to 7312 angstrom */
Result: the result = 21.6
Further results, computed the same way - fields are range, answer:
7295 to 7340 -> 21.8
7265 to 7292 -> 22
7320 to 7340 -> 22.3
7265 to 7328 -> 21.8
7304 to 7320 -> 21.1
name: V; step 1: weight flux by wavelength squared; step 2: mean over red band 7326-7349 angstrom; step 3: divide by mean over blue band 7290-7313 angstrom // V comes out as 1.03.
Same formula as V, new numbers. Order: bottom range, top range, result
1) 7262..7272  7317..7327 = 0.96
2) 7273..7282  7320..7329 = 1.05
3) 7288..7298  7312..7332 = 1.04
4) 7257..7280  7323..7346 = 1.00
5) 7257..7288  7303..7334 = 1.01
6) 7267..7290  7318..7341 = 1.01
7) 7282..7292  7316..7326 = 0.98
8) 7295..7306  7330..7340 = 1.01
